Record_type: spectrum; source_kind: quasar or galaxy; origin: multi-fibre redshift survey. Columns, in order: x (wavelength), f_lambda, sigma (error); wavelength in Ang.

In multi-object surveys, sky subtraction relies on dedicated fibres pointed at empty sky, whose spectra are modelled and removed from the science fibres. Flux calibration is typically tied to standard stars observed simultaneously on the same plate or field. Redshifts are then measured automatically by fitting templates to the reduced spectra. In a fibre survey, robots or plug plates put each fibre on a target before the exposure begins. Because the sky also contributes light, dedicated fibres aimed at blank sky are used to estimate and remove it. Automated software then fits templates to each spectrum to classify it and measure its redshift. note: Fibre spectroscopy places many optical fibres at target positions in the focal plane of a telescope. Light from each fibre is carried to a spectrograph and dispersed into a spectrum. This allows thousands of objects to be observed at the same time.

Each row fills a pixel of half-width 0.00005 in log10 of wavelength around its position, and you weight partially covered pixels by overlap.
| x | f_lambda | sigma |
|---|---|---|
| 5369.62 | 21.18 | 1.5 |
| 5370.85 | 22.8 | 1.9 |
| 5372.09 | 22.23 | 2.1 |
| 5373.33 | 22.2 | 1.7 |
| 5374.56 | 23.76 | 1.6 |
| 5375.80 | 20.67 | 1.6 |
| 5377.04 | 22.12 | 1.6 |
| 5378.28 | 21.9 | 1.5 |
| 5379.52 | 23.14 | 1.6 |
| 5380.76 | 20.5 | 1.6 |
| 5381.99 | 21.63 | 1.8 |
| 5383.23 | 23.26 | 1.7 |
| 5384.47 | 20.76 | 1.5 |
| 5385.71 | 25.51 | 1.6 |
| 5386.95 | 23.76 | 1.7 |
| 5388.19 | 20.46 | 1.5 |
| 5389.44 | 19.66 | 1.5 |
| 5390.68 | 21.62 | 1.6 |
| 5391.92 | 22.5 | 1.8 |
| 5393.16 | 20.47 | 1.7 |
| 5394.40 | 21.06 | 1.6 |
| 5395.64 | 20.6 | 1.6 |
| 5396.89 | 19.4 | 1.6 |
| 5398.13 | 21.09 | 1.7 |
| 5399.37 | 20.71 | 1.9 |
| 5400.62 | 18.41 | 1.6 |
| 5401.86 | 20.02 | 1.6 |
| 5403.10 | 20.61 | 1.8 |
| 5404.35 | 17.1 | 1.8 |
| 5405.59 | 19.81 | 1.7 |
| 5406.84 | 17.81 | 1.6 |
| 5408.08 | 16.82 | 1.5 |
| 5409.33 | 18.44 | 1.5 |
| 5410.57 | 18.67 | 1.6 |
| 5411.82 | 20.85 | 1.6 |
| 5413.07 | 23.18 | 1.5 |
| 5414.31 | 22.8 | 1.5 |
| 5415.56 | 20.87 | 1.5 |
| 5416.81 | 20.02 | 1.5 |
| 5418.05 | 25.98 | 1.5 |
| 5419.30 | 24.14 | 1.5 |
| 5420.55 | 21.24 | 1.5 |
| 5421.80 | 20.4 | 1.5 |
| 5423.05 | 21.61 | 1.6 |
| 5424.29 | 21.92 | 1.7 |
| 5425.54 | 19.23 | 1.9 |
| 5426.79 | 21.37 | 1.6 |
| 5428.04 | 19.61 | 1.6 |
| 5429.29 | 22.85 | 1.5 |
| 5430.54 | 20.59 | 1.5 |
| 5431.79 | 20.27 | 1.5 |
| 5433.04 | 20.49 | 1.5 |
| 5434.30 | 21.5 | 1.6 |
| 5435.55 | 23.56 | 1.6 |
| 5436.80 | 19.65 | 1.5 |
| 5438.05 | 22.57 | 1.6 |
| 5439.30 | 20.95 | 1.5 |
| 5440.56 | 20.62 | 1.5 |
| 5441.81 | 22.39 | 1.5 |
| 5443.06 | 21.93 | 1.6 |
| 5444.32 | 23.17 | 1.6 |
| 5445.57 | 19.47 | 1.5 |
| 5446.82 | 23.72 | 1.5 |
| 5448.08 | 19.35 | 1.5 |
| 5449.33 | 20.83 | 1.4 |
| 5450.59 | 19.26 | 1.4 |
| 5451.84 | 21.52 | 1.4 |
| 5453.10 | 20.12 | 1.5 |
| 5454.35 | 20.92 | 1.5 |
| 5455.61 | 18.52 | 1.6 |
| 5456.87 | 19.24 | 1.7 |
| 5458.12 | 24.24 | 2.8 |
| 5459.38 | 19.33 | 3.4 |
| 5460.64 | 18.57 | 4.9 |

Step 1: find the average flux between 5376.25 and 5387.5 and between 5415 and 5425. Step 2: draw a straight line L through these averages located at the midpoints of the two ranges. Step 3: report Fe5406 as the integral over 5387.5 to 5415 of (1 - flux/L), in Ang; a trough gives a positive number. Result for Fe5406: 2.64 Ang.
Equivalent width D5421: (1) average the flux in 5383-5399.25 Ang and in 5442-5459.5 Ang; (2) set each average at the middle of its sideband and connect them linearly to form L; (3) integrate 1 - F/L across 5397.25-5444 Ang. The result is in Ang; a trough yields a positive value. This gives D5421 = 0.8 Ang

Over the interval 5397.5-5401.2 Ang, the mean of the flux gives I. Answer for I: 20.1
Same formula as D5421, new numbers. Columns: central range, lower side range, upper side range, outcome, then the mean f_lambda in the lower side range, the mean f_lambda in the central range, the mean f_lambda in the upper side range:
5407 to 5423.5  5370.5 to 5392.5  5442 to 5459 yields 0.38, 22.1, 21.1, 21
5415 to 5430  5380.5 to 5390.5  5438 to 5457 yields -0.19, 22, 21.6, 20.9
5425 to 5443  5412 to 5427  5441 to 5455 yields 0.30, 21.9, 21.2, 21.1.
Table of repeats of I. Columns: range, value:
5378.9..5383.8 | 22.2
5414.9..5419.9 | 22.7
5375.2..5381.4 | 21.7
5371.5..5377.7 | 22.2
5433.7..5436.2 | 22.5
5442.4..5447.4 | 22.1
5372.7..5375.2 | 23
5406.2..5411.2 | 17.9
